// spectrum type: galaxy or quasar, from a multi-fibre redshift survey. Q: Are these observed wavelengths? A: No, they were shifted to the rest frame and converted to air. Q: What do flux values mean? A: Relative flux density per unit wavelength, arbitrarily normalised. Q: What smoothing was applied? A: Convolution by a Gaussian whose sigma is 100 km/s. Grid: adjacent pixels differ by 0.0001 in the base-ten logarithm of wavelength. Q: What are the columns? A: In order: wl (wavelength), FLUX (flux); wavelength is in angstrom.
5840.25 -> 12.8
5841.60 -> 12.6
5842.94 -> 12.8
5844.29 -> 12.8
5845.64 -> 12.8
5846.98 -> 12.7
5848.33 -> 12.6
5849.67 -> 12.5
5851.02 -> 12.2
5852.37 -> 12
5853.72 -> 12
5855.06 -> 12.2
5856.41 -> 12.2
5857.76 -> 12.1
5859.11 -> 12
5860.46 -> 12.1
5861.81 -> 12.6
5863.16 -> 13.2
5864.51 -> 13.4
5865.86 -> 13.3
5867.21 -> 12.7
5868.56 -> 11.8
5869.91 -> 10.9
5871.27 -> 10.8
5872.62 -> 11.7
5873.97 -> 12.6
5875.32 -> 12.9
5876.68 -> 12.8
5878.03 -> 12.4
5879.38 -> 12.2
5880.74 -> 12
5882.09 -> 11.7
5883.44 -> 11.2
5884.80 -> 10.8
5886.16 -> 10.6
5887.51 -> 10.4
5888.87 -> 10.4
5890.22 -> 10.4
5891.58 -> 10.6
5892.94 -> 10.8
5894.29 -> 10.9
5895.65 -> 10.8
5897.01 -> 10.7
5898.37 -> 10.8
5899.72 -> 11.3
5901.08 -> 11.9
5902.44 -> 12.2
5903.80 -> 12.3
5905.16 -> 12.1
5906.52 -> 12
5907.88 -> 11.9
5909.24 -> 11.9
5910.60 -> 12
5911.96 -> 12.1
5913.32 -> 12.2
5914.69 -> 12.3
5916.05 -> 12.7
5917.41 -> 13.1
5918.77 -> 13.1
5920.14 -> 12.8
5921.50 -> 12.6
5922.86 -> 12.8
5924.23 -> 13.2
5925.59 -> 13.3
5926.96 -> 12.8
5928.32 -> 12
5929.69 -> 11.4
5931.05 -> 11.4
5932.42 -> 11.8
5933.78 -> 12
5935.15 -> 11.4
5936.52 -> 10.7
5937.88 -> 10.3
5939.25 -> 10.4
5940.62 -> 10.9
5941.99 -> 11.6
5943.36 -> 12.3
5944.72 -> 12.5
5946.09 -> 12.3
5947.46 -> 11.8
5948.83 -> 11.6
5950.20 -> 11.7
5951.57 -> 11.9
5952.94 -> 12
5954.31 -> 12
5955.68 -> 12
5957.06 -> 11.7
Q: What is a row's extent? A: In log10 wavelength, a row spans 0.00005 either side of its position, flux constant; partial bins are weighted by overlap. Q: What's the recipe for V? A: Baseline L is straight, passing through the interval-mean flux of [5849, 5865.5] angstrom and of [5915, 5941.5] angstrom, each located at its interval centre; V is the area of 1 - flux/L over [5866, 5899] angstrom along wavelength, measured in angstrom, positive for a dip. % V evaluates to 2.3 angstrom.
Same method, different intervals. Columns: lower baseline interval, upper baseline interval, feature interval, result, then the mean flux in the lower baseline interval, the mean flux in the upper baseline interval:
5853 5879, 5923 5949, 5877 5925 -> 1.13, 12.3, 11.8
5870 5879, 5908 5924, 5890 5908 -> 1.46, 12.1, 12.5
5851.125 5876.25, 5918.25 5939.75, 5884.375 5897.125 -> 1.59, 12.3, 12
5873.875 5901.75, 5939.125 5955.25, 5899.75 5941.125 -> -1.66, 11.3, 11.8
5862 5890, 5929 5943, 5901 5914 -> -0.61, 11.9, 11.2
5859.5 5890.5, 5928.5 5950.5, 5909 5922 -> -0.94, 11.9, 11.5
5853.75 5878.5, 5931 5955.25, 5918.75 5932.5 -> -0.83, 12.3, 11.6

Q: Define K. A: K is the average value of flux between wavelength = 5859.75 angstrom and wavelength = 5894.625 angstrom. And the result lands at 11.7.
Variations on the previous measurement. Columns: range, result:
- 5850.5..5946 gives 11.9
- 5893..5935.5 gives 12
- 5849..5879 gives 12.3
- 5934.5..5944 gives 11.1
